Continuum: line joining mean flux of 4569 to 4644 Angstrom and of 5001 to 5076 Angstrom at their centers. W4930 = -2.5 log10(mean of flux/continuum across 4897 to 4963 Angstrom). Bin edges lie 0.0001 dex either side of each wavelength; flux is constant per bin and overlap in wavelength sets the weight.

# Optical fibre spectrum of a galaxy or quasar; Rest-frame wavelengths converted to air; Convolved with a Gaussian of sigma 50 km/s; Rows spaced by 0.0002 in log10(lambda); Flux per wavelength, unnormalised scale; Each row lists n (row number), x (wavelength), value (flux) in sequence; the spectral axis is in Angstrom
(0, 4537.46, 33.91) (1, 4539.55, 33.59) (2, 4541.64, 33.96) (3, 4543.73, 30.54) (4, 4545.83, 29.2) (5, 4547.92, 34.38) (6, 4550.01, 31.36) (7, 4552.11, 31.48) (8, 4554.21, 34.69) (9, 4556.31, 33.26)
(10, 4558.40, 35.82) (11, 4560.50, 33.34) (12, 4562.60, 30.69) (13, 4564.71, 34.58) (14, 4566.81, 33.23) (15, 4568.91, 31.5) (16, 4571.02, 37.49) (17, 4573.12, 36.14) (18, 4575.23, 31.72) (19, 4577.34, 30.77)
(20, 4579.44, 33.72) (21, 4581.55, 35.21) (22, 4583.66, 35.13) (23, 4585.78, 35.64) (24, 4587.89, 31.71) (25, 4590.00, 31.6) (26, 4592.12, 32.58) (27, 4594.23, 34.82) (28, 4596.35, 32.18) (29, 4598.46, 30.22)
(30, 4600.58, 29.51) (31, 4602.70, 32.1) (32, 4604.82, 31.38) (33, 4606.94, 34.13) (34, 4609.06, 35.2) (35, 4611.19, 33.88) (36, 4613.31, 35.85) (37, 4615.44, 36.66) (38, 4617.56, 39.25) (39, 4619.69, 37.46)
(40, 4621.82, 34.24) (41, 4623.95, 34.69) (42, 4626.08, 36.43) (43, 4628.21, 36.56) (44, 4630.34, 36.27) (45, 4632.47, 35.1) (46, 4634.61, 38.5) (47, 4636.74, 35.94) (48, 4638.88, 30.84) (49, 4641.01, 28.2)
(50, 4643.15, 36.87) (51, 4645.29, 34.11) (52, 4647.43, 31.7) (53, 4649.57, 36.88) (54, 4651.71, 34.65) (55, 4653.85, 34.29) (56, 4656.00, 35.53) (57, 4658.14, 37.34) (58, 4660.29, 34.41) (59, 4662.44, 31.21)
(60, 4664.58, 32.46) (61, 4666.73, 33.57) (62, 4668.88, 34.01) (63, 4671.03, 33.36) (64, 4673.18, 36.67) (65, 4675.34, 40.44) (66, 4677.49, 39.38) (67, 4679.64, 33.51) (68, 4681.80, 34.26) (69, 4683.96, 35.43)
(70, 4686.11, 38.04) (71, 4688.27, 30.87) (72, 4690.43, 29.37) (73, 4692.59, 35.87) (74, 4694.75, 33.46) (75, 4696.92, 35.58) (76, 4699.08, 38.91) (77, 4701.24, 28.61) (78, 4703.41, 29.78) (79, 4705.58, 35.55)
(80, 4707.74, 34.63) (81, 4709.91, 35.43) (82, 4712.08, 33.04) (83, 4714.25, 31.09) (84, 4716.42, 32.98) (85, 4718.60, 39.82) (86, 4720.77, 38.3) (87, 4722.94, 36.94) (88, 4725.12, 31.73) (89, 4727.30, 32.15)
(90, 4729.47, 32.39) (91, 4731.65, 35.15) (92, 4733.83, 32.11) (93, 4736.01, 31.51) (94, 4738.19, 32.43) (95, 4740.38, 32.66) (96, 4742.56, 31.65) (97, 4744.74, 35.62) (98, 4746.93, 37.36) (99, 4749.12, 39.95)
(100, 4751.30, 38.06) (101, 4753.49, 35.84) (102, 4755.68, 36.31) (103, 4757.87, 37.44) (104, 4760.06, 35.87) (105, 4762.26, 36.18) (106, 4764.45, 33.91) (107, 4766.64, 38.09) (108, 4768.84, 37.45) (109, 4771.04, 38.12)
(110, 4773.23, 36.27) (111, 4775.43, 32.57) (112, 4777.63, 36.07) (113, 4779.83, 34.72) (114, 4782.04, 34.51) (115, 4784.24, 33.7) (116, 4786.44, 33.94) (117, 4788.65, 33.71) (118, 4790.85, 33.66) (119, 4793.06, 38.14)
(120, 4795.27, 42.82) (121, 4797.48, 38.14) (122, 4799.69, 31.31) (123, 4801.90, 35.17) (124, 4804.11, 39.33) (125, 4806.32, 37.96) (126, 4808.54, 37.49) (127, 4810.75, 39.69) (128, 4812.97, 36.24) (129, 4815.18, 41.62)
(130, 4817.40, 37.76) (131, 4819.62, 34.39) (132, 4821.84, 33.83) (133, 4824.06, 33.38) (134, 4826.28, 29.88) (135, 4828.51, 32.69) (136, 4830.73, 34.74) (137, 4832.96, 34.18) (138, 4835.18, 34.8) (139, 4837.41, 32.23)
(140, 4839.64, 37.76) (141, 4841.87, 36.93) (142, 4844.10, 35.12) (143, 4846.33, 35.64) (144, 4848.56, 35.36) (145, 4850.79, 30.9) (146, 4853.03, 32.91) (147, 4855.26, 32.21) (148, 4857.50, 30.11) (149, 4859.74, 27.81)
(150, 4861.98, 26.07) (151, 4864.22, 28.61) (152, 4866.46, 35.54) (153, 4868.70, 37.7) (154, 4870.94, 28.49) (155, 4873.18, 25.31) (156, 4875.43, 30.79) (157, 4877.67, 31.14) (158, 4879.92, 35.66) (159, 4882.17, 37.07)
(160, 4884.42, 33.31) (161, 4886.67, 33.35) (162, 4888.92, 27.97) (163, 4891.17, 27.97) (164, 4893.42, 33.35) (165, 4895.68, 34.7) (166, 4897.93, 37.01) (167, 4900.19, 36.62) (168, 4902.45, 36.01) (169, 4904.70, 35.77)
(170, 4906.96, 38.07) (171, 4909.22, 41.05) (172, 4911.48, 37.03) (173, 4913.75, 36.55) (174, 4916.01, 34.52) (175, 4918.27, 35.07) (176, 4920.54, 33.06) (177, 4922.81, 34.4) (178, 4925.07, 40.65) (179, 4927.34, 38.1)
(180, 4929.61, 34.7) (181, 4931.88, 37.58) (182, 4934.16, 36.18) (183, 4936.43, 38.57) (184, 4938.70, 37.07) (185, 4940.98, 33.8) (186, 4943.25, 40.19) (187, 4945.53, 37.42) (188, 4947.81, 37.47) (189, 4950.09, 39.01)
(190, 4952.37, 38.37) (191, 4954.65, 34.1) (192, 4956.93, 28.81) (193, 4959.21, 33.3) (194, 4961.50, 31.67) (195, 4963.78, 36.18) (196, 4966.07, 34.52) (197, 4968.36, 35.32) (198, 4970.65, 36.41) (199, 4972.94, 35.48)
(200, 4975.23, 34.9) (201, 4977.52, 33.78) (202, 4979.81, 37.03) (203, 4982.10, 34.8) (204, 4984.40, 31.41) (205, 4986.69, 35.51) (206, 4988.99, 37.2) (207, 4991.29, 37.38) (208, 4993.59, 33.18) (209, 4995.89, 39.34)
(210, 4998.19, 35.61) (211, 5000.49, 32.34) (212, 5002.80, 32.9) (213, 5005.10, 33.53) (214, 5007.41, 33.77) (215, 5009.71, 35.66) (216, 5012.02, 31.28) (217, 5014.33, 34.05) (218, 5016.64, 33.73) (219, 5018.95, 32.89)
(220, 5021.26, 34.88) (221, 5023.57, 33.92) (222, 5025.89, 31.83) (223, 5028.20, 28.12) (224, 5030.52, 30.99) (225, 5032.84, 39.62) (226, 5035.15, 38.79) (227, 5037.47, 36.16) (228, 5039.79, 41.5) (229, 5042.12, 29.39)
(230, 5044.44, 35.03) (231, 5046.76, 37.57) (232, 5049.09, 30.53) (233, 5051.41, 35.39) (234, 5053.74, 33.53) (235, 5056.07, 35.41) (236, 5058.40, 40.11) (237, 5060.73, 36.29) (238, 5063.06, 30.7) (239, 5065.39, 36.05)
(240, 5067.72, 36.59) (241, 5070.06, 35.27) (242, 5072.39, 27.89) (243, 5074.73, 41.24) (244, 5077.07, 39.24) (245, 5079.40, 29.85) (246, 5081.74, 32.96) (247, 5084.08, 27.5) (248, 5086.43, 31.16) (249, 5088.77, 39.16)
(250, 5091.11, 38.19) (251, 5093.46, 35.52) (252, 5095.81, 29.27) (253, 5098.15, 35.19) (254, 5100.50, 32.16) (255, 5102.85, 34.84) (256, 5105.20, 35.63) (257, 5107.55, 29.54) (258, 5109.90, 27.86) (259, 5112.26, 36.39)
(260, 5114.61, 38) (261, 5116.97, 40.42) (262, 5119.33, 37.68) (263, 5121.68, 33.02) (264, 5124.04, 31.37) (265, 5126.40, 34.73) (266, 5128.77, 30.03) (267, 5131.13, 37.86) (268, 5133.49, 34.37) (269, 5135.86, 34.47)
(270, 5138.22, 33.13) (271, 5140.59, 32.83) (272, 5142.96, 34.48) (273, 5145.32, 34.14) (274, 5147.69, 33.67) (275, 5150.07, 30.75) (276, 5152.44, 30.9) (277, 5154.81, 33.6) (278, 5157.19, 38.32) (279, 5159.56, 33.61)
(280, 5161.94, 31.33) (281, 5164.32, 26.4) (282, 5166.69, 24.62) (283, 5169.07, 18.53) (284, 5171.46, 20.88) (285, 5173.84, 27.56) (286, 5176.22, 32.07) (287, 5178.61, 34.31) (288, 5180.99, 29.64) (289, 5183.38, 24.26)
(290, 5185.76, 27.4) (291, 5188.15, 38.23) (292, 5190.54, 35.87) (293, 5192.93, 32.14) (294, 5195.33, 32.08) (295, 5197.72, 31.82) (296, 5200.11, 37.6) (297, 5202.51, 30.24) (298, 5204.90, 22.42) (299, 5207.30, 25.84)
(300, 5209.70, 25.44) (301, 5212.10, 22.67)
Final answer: -0.06 mag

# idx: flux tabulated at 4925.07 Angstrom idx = 40.65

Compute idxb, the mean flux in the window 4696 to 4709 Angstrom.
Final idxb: 33.9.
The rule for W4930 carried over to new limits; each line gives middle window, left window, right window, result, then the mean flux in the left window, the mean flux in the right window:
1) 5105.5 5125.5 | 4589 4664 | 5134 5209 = -0.11 mag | 34.3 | 30.7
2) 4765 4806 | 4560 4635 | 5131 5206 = -0.09 mag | 34.1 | 31.2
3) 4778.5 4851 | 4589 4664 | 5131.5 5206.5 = -0.08 mag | 34.3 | 31.1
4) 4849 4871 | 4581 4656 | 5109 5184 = 0.07 mag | 34.3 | 32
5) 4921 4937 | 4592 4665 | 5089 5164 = -0.09 mag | 34.4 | 34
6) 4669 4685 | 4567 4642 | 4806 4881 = -0.06 mag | 34.1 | 33.6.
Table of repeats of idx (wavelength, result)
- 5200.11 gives 37.6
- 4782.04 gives 34.51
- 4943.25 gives 40.19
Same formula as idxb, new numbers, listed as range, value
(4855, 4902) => 32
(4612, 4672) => 34.9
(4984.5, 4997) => 36.1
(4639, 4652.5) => 33.5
